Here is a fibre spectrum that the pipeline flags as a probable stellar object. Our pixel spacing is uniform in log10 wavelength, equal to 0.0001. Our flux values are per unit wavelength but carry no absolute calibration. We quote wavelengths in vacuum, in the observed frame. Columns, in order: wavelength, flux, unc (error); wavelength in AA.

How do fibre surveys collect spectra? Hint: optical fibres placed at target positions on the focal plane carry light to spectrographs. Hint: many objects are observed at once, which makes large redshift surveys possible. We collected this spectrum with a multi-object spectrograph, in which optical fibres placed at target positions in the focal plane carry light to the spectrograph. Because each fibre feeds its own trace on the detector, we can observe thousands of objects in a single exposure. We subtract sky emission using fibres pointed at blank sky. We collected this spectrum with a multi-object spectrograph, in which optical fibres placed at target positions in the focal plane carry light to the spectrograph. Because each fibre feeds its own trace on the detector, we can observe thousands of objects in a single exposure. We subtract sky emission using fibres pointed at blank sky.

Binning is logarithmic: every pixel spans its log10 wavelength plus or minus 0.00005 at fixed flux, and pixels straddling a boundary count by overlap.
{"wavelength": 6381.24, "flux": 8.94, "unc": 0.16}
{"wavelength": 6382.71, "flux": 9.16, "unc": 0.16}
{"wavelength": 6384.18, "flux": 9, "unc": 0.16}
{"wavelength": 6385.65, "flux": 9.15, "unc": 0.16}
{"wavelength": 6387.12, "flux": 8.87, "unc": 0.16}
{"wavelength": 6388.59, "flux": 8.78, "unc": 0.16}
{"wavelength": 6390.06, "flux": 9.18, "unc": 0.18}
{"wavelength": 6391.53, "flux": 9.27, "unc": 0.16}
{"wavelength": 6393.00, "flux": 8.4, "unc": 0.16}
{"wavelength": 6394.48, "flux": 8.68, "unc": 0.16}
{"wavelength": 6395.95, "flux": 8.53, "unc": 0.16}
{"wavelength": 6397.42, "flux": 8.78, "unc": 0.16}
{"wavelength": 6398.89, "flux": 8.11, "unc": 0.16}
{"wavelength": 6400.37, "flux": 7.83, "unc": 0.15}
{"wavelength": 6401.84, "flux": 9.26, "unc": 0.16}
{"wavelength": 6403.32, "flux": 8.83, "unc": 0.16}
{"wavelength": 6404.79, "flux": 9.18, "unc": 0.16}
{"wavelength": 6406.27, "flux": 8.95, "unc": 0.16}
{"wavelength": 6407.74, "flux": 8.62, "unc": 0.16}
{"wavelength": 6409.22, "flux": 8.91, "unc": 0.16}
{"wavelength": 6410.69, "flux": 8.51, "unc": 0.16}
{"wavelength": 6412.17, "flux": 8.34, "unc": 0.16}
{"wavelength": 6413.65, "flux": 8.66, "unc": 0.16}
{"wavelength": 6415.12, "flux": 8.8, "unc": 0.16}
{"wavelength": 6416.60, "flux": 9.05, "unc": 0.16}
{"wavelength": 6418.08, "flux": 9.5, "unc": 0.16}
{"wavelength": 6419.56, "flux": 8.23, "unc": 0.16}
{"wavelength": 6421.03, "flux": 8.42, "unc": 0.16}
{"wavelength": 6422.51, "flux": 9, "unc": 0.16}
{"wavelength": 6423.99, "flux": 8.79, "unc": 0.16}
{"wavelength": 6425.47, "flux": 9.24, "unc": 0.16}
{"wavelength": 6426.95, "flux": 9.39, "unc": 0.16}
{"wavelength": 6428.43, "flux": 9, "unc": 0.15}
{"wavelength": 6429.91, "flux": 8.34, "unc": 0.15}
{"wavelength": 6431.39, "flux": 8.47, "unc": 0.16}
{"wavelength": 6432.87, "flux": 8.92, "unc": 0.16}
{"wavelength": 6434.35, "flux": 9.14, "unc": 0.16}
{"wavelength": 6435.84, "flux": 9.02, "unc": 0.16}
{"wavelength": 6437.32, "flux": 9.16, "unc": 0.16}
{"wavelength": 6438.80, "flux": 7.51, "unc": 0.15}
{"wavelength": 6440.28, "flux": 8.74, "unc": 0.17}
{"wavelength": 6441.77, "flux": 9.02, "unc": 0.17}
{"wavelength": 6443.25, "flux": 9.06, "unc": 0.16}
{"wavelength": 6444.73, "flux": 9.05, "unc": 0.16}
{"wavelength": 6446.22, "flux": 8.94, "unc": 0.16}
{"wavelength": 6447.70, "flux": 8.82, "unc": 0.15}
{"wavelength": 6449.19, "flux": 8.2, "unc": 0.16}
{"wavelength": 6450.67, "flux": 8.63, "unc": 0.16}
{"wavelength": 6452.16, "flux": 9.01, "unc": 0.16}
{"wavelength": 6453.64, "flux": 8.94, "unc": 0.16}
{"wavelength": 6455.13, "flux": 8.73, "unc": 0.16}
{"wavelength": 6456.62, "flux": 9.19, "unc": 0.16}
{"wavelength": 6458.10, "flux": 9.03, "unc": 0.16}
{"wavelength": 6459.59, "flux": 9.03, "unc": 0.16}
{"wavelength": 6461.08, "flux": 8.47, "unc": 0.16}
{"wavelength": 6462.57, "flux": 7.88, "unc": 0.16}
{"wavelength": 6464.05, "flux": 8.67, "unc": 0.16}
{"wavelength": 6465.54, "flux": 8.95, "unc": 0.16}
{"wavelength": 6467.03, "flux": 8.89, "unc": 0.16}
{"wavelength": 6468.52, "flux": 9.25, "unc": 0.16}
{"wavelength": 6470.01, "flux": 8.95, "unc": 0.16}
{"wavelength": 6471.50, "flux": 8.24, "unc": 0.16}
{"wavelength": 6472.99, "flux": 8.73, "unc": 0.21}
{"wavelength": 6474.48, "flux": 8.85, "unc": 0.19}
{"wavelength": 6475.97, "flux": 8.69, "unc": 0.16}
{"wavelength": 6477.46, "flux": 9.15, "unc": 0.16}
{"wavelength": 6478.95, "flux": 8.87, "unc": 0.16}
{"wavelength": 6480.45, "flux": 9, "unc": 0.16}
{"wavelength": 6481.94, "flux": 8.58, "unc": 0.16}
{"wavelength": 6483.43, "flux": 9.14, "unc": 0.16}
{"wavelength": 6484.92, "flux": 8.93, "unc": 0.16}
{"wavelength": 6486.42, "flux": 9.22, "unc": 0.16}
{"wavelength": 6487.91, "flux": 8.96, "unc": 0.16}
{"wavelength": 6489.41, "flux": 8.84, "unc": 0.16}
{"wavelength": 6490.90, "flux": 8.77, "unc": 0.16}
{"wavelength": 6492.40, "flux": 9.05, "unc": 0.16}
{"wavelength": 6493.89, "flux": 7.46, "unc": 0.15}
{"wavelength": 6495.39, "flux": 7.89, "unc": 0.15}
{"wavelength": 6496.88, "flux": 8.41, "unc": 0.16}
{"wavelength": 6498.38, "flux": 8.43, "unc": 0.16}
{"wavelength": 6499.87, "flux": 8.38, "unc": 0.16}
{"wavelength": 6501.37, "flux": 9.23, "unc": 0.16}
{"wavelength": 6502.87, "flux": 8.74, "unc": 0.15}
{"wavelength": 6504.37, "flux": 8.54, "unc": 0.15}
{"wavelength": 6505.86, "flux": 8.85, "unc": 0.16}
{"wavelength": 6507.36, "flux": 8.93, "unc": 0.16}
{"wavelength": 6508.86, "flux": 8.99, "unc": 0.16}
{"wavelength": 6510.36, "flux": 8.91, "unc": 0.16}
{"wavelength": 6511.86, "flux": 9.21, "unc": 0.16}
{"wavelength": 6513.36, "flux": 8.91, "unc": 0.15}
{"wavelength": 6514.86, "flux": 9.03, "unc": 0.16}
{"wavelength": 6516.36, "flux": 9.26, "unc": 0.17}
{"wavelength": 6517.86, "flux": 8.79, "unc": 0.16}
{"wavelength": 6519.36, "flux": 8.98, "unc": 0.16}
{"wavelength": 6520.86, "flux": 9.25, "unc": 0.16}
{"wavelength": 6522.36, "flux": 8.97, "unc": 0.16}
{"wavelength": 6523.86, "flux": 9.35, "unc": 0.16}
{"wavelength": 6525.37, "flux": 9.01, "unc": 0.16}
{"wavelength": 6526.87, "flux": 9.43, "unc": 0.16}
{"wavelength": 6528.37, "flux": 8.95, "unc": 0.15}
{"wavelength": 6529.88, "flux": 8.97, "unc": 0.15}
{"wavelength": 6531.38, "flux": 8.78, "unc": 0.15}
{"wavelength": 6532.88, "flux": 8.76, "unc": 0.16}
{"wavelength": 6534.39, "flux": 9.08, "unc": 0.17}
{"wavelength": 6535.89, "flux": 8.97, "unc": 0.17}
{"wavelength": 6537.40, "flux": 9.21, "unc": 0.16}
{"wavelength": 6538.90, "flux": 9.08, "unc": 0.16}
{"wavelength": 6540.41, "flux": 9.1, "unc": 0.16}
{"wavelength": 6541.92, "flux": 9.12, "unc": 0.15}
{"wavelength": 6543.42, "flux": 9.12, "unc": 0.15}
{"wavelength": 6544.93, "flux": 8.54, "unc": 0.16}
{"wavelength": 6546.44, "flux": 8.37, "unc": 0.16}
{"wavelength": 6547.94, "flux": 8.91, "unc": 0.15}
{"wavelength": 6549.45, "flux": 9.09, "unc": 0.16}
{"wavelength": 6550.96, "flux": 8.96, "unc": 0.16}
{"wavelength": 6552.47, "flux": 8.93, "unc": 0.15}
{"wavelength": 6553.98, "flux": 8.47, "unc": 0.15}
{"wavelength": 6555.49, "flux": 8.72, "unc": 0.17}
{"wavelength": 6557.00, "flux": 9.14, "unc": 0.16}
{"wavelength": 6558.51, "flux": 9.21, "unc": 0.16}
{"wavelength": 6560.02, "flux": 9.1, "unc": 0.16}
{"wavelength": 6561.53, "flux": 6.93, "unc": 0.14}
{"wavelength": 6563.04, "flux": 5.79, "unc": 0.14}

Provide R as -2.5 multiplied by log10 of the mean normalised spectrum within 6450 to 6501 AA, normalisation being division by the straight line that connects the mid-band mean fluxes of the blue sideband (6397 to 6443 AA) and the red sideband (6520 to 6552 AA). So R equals 0.02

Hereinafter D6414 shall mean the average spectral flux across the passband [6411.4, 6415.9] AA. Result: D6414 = 8.6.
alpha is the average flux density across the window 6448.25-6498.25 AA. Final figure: 8.74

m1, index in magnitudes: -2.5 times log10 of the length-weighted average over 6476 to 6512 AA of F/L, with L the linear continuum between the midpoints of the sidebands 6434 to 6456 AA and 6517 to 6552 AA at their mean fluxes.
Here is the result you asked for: 0.02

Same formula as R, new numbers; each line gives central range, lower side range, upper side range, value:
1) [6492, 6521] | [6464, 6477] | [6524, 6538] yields 0.02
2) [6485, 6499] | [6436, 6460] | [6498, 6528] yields 0.04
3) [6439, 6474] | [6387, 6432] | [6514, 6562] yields 0.01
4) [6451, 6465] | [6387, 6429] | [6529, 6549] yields 0.01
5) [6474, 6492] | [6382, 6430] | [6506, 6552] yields 0.00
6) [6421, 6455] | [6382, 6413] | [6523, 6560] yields 0.00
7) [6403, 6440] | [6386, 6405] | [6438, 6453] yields -0.01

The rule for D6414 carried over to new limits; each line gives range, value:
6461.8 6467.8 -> 8.6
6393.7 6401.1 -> 8.38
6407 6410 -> 8.78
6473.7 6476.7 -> 8.77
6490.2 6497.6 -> 8.31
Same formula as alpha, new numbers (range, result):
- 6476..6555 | 8.88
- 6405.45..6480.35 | 8.8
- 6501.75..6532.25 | 9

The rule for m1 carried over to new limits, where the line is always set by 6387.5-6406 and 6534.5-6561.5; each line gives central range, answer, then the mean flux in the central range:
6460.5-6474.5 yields 0.016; 8.68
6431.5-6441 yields 0.006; 8.73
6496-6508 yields 0.020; 8.68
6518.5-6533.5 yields -0.022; 9.05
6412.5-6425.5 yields -0.007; 8.82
